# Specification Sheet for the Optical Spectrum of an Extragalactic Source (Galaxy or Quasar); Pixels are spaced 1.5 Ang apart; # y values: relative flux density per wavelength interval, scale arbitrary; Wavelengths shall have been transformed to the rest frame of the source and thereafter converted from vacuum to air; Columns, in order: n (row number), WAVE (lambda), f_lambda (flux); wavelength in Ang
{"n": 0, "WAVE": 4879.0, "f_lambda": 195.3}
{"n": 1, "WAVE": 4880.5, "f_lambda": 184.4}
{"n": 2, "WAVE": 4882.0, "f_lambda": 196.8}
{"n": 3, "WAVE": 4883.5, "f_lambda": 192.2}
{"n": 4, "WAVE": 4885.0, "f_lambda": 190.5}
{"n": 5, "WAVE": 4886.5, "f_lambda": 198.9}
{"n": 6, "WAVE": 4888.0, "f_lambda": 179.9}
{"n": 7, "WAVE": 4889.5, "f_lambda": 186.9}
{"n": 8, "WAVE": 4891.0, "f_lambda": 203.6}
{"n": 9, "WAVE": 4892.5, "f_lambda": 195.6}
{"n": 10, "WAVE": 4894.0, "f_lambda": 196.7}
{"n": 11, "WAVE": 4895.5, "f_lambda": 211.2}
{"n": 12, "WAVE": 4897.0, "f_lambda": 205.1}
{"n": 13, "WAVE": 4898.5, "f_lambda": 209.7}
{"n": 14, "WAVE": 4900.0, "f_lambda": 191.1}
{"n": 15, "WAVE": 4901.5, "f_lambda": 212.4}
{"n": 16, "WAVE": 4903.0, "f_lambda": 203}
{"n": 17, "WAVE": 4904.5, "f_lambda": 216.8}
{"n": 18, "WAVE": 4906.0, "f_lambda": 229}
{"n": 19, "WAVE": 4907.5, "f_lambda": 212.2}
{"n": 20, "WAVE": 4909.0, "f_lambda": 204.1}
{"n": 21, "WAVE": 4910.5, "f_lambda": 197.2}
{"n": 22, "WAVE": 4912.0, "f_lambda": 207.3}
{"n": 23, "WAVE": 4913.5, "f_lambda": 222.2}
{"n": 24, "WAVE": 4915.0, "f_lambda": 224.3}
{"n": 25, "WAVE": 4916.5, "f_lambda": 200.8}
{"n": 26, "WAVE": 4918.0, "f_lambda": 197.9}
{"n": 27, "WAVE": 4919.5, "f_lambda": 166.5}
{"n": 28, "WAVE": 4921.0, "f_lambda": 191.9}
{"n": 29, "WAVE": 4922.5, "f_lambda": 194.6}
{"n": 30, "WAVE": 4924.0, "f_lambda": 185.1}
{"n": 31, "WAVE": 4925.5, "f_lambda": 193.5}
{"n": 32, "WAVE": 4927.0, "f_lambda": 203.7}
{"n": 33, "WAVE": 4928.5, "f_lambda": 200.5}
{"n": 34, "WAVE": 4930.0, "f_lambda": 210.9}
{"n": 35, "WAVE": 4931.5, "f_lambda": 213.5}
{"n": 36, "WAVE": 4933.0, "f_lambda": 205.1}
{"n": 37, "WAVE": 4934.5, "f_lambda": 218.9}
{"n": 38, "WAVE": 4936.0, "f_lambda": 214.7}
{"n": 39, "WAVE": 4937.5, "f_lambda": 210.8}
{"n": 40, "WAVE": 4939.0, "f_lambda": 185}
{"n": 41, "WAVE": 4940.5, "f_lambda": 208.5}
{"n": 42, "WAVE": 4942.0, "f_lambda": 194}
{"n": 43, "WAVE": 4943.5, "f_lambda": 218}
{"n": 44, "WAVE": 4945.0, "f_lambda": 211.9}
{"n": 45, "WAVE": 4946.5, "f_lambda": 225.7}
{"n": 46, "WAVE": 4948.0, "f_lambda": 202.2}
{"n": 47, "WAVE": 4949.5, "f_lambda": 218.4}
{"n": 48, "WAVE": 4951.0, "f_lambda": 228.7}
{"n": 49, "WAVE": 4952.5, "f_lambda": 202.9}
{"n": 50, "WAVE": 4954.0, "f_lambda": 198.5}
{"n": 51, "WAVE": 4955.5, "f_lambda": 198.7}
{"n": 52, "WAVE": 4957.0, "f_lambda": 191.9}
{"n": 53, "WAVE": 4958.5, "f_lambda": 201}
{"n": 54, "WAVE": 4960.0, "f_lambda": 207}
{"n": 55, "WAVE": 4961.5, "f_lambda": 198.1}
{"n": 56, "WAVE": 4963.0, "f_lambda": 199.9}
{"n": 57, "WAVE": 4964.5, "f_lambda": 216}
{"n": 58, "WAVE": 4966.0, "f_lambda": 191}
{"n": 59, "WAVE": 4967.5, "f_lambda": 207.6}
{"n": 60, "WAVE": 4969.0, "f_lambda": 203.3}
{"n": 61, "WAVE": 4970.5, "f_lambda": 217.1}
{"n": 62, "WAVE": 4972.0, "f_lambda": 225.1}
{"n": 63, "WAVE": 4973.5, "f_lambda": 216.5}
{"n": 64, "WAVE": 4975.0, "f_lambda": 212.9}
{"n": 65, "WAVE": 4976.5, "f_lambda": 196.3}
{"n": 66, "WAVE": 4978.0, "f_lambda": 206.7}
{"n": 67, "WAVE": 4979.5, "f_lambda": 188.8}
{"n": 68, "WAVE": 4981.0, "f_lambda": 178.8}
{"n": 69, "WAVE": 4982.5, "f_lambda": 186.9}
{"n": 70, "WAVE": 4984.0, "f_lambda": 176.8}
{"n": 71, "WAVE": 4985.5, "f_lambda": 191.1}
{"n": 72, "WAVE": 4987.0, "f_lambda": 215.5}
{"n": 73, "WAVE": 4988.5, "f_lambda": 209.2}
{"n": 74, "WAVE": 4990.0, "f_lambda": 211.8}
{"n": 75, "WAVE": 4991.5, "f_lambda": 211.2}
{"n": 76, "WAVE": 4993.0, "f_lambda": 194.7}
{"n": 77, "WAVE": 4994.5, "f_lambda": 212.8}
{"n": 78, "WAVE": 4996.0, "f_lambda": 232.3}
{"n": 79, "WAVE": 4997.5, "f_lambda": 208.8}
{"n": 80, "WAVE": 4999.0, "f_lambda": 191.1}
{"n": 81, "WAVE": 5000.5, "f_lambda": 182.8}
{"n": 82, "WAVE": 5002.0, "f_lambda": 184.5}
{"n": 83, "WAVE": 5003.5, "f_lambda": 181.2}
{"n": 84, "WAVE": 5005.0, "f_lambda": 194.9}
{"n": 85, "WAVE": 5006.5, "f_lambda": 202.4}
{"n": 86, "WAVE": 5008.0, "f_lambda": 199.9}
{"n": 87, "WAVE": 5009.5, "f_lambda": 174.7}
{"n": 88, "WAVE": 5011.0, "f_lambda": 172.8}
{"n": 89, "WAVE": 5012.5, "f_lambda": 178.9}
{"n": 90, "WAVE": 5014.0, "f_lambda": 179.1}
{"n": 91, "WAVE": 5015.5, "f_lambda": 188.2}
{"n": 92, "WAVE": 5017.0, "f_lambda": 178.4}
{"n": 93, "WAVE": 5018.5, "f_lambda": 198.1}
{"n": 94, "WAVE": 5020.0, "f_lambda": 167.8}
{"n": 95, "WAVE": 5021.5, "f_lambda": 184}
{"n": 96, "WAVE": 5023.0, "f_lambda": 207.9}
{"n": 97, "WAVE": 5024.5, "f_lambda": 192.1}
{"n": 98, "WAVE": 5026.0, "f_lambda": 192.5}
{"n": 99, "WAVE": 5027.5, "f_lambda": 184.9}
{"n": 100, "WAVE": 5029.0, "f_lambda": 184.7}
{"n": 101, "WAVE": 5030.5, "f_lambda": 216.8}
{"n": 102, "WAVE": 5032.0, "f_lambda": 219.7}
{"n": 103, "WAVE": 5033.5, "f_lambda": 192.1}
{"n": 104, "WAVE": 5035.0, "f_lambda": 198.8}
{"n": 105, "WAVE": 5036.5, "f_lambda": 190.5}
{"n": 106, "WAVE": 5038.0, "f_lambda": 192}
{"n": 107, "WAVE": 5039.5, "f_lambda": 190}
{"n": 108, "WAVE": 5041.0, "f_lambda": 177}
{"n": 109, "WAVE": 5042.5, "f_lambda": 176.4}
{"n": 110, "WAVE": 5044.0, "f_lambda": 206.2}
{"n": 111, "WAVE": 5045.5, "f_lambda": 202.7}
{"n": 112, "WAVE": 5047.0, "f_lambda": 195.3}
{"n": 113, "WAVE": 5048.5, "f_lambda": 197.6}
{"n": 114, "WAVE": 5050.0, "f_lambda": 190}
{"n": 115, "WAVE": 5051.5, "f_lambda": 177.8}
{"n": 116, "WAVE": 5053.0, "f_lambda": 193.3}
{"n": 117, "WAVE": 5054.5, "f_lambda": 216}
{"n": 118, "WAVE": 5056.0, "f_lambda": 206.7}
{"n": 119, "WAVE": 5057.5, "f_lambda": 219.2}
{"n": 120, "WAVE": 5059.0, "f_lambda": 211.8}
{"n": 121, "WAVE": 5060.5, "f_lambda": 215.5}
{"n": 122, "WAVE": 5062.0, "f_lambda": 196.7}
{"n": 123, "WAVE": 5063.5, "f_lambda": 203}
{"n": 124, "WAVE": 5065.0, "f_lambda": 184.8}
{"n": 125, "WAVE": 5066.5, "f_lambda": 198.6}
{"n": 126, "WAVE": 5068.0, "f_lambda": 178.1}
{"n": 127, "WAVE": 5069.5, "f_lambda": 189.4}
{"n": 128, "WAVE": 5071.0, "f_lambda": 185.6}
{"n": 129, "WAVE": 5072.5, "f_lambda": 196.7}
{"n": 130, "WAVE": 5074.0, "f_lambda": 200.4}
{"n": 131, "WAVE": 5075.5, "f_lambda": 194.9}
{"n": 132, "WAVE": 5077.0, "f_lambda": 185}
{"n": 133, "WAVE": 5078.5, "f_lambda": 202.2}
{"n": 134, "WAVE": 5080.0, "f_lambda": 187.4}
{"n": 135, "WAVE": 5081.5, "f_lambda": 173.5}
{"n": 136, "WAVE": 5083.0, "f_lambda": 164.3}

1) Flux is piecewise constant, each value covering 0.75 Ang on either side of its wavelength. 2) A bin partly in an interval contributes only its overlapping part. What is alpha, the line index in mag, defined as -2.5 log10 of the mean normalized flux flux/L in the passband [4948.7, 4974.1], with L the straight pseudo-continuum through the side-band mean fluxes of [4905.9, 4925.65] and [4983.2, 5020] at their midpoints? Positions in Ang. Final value -0.05 mag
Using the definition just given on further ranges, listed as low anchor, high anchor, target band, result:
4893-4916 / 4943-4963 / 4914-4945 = 0.03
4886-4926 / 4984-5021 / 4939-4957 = -0.05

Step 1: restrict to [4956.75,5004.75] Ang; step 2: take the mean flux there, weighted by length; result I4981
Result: 202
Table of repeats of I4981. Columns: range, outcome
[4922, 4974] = 206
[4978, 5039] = 194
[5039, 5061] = 198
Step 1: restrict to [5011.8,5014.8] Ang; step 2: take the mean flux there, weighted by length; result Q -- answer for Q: 179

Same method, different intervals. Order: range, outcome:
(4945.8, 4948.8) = 214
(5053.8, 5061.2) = 214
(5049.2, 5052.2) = 184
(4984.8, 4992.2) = 208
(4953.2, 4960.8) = 199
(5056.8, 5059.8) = 215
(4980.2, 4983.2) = 183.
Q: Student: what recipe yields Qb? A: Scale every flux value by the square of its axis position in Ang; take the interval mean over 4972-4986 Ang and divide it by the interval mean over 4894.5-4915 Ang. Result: 0.97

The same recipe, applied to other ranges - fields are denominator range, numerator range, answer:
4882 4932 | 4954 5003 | 1.03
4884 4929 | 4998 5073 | 1.01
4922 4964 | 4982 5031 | 0.97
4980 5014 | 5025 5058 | 1.03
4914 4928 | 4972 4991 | 1.05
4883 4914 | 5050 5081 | 1.04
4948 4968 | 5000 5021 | 0.92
